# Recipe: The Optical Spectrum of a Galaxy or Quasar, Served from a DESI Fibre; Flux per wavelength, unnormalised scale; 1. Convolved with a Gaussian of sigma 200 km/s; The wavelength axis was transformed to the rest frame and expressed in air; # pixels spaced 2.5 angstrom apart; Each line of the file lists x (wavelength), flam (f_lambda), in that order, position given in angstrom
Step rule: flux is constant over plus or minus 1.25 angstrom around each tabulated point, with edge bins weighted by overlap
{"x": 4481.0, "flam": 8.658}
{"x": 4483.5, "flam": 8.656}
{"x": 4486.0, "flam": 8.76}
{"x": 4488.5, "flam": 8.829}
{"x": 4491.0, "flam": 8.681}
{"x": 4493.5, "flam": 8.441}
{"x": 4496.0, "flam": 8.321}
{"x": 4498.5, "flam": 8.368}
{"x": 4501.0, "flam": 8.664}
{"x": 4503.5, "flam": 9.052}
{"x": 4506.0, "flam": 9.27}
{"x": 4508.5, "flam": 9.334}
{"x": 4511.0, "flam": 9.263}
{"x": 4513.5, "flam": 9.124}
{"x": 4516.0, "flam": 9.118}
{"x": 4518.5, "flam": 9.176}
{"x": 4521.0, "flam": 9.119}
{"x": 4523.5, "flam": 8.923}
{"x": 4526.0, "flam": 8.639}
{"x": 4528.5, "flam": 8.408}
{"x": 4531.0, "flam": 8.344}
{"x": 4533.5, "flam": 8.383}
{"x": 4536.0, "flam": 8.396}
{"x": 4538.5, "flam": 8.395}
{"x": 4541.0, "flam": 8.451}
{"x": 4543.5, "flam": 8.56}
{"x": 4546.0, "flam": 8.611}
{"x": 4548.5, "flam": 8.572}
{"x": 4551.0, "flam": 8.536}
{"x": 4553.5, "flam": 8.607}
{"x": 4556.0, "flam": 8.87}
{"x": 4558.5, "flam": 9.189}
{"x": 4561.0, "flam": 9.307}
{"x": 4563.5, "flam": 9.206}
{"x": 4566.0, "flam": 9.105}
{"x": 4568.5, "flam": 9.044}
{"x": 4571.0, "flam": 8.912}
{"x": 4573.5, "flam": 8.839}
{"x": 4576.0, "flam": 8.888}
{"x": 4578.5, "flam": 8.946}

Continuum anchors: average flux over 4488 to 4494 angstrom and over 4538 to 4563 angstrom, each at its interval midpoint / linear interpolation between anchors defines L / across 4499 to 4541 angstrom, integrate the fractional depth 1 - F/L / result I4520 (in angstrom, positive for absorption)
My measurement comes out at -0.7 angstrom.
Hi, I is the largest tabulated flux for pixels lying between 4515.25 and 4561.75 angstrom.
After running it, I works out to 9.307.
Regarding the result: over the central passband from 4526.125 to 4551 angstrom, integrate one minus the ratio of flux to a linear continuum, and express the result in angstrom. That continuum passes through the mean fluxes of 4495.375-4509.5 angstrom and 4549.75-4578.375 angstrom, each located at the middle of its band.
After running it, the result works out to 1.2 angstrom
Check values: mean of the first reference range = 8.85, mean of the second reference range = 8.95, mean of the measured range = 8.47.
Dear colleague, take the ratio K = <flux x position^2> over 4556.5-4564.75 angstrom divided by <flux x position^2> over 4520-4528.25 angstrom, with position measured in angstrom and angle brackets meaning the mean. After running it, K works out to 1.1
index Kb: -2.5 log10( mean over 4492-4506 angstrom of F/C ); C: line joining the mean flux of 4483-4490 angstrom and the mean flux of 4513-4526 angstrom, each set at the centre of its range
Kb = 0.03 mag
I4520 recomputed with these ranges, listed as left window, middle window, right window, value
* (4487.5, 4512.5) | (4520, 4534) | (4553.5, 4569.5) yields 0.5 angstrom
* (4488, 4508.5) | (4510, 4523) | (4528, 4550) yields -0.8 angstrom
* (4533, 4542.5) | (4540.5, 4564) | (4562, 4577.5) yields -0.3 angstrom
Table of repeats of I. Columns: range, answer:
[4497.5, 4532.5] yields 9.334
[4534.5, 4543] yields 8.451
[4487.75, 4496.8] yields 8.829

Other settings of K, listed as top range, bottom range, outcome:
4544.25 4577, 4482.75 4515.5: 1.03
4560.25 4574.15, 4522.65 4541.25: 1.09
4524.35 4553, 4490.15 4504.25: 1.01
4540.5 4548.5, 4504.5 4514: 0.94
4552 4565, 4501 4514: 1.01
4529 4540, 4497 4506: 0.97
